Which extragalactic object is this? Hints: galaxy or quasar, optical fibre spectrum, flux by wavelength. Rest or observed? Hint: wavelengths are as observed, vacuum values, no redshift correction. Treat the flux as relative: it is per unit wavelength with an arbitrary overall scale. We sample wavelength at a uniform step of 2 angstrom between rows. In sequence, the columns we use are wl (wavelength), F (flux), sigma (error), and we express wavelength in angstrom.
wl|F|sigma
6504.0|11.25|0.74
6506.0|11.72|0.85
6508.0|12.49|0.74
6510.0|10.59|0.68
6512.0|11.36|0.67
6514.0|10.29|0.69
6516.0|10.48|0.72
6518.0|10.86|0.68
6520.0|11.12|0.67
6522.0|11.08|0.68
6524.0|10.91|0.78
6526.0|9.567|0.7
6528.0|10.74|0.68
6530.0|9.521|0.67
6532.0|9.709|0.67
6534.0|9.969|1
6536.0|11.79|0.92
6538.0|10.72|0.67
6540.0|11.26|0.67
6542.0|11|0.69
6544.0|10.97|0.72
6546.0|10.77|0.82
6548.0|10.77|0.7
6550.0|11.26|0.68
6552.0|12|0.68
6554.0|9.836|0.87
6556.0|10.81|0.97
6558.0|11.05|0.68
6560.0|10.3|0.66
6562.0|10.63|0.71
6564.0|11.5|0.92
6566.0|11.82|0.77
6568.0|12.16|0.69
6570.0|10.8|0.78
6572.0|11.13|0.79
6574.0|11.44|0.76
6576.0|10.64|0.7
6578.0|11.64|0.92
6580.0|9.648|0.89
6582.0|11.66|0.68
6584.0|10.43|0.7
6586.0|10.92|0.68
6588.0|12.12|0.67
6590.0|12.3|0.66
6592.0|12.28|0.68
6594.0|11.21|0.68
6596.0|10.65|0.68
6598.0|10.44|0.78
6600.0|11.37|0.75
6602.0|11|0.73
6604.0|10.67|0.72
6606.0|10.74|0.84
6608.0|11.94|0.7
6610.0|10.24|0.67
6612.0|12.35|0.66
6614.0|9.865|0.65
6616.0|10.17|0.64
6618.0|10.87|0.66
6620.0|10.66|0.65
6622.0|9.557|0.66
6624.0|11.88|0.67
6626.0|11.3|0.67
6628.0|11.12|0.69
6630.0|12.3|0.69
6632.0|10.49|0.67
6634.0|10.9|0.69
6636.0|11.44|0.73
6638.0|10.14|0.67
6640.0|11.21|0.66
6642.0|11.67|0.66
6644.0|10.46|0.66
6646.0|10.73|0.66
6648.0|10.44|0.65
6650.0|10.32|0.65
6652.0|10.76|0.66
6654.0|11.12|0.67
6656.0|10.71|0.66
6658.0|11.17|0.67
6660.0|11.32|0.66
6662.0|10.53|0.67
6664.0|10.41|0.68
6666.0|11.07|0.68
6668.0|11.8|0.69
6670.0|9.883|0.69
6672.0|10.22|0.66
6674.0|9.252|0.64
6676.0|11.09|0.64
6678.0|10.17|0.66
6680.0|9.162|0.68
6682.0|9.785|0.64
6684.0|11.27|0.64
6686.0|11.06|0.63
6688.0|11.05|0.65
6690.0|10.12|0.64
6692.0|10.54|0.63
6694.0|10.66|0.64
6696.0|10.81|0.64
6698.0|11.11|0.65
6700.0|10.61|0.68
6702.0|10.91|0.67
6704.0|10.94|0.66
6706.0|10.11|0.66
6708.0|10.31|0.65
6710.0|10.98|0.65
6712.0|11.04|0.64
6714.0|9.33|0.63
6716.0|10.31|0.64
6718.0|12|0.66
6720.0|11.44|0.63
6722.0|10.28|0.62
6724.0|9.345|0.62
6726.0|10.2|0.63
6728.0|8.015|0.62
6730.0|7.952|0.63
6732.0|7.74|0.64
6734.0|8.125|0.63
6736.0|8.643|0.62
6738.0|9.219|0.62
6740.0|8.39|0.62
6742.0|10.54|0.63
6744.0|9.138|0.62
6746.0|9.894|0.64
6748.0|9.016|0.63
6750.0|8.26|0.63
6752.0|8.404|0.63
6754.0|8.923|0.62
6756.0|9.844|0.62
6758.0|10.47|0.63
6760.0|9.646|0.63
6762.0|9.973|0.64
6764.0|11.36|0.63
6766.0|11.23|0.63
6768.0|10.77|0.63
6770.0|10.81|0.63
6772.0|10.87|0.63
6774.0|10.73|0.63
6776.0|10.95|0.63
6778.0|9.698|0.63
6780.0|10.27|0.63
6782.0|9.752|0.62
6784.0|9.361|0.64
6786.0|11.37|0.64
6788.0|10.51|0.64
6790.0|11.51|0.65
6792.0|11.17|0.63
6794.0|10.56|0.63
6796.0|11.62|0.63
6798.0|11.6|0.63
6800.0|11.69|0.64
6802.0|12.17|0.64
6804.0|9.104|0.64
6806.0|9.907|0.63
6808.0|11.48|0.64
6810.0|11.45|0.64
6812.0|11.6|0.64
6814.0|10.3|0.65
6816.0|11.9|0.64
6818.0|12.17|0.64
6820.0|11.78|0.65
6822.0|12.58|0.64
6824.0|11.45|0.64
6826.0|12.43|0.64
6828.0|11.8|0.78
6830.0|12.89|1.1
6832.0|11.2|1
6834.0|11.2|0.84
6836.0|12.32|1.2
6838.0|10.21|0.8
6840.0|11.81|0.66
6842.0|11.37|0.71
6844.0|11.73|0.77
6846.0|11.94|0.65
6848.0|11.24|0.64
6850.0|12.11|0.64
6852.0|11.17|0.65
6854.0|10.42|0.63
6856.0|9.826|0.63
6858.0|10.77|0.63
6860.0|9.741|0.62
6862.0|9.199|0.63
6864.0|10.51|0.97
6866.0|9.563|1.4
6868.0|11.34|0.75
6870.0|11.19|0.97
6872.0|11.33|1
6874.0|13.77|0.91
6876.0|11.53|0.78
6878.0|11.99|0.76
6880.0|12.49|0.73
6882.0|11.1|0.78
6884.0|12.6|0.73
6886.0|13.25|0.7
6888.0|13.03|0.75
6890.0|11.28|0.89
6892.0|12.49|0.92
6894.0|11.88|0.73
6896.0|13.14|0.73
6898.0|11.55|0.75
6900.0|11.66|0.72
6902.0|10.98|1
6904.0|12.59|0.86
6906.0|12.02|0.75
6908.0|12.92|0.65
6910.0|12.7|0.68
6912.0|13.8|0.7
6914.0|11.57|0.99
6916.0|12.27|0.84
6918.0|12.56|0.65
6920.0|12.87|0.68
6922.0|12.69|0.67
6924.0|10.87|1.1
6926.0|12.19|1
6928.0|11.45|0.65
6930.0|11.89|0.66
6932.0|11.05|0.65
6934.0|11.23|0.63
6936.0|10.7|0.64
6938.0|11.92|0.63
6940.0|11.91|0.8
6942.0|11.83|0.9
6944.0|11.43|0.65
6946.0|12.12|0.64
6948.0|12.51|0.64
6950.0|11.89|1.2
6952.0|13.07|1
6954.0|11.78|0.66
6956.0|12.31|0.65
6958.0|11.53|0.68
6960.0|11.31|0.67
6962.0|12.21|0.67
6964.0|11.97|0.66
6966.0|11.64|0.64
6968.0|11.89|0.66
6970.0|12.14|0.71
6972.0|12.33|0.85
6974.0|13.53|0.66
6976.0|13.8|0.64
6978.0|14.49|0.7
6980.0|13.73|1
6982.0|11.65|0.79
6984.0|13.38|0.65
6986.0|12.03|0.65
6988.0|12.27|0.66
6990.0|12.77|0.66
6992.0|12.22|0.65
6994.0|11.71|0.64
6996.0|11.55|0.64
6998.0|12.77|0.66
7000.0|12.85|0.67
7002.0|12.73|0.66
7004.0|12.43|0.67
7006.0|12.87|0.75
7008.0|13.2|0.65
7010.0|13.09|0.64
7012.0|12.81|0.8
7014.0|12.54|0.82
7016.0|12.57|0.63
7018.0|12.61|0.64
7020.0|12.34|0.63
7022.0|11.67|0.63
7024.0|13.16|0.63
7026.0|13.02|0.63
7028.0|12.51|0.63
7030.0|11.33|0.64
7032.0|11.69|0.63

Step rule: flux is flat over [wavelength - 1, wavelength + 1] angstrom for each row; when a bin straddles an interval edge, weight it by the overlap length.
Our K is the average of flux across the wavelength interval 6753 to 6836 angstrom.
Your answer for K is 11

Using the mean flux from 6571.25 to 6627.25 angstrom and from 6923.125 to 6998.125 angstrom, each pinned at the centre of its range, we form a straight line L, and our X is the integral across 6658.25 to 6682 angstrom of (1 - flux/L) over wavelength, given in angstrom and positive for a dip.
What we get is 1.71 angstrom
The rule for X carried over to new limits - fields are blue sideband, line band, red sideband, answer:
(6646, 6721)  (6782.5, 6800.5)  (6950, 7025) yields 0.5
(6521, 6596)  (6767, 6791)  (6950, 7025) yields 2.5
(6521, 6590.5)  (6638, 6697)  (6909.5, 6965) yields 3.1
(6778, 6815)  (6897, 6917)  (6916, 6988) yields -0.7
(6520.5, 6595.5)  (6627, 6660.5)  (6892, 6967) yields 0.8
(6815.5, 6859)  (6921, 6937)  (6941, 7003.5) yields 0.8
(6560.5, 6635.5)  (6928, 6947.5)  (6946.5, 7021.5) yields 1.2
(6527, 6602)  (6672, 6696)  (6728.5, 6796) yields -0.2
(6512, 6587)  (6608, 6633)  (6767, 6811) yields -0.3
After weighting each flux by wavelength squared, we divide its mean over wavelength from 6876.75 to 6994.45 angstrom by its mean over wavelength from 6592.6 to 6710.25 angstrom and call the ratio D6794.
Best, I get 1.23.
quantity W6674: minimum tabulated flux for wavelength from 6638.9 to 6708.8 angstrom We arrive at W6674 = 9.162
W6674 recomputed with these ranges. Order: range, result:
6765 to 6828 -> 9.104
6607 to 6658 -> 9.557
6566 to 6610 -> 9.648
